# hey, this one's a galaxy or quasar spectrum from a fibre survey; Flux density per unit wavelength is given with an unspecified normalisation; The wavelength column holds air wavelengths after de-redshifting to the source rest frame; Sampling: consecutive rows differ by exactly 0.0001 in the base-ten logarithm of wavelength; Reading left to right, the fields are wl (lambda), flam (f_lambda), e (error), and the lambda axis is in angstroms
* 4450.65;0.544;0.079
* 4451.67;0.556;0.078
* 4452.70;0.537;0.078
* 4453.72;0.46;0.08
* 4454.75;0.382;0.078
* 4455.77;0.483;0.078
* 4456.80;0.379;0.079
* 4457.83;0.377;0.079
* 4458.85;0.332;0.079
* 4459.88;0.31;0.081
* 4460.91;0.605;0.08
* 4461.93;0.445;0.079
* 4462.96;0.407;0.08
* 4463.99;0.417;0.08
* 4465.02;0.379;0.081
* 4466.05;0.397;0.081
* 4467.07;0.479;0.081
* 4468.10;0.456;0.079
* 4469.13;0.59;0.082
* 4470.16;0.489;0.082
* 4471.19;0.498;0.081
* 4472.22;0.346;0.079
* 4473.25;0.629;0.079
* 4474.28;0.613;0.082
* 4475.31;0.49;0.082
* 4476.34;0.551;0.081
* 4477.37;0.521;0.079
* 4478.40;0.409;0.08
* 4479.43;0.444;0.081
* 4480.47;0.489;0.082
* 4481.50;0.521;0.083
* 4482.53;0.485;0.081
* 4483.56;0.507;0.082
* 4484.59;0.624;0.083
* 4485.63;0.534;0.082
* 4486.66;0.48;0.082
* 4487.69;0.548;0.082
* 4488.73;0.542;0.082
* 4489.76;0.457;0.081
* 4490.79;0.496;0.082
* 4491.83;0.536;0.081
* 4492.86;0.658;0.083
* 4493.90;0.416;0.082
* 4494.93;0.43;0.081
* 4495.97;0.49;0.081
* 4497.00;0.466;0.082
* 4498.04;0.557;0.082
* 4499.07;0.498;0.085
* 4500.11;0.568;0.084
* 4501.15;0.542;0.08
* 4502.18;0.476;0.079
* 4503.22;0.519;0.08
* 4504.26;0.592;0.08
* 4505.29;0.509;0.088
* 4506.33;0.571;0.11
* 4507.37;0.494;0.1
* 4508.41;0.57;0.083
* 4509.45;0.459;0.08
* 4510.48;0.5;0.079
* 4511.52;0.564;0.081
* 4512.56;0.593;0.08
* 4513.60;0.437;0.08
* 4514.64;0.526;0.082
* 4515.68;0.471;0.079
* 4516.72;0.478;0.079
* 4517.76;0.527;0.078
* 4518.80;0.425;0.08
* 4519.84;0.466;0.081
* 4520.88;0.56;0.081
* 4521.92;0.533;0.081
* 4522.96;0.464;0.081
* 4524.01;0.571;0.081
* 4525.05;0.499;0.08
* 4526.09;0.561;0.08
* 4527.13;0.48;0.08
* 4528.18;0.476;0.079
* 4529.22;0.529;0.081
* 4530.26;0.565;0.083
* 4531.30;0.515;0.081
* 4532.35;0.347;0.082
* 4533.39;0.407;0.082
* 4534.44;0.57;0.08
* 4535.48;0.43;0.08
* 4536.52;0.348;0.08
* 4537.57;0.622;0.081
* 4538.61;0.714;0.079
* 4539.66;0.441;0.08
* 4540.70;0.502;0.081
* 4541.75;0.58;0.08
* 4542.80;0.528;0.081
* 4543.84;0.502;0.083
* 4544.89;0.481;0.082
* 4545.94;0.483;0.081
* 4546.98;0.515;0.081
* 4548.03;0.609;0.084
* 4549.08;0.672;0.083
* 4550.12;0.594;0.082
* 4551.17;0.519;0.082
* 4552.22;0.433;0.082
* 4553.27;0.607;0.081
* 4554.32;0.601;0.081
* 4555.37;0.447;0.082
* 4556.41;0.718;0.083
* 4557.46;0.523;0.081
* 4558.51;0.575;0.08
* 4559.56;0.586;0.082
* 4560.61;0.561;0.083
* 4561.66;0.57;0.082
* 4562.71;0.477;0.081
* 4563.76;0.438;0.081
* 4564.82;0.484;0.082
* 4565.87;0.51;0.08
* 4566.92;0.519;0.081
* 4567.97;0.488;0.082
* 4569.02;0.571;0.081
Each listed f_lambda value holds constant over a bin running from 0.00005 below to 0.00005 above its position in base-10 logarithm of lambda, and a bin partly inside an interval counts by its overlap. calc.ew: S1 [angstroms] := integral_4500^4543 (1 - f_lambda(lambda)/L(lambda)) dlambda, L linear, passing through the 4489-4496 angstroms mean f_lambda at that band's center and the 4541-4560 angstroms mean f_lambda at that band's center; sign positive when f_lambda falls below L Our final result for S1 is 1.2 angstroms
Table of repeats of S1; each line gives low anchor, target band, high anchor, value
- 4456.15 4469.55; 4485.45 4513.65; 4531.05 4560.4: -2.70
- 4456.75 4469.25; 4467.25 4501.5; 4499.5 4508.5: -2.09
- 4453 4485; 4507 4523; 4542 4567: 0.05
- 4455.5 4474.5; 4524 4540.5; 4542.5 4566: 0.52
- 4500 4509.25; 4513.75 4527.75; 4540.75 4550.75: 0.96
